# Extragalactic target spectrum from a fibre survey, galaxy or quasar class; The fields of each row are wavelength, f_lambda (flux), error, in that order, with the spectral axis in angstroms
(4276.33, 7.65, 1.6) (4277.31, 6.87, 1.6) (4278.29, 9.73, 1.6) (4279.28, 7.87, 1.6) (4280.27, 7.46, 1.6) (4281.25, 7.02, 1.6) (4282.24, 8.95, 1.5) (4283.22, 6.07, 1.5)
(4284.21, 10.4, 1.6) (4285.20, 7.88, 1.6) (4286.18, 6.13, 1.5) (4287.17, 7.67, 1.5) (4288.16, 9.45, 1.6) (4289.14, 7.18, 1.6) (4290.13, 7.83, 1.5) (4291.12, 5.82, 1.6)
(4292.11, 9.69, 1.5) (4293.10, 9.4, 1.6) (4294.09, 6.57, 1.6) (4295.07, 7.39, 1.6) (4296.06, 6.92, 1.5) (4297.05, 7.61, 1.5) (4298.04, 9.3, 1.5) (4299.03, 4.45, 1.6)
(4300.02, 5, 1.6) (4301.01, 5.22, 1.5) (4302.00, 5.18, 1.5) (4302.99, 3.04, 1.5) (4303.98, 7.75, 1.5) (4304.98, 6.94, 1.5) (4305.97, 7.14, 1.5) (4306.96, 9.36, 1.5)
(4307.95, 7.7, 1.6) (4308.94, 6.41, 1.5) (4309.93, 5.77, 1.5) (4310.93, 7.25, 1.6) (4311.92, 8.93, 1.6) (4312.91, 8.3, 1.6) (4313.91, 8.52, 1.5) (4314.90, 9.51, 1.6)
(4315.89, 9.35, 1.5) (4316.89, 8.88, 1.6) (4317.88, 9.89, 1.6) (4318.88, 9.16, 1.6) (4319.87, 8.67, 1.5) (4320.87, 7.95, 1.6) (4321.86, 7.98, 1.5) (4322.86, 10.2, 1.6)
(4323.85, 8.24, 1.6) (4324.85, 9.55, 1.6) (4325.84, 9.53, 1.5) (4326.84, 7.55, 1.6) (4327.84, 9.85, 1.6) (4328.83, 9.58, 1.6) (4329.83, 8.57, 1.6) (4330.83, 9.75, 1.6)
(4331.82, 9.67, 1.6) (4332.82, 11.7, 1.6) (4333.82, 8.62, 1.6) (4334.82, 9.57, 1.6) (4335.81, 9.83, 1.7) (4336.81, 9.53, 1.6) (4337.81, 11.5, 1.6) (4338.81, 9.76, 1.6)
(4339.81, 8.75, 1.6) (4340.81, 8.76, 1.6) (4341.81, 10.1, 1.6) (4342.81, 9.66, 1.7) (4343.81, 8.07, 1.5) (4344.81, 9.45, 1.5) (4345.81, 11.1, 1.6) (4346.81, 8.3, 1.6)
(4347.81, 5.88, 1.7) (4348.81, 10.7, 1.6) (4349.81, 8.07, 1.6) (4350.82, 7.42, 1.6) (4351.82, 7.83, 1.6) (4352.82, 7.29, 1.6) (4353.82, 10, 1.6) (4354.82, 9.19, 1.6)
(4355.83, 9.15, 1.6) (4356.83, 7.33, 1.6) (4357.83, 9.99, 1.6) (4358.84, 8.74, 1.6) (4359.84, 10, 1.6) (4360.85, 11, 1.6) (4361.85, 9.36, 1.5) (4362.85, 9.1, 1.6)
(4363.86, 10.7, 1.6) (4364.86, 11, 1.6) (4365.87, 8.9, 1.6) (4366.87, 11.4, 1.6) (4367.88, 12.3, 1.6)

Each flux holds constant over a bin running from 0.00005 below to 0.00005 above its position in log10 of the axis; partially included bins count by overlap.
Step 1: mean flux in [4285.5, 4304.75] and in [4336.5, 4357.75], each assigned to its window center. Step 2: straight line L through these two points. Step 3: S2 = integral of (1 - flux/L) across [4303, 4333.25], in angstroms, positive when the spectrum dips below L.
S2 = -2.72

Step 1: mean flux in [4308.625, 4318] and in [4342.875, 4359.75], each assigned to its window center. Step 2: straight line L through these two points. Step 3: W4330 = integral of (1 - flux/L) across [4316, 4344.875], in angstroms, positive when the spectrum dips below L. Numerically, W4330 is -2.93 angstroms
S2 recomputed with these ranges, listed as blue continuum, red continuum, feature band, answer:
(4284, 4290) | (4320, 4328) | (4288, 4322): 3.4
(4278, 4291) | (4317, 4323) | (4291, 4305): 2.6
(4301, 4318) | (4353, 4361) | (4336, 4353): -0.4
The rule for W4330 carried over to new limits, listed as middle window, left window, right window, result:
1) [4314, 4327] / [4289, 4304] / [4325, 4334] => -0.4 angstroms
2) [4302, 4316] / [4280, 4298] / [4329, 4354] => 1.5 angstroms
